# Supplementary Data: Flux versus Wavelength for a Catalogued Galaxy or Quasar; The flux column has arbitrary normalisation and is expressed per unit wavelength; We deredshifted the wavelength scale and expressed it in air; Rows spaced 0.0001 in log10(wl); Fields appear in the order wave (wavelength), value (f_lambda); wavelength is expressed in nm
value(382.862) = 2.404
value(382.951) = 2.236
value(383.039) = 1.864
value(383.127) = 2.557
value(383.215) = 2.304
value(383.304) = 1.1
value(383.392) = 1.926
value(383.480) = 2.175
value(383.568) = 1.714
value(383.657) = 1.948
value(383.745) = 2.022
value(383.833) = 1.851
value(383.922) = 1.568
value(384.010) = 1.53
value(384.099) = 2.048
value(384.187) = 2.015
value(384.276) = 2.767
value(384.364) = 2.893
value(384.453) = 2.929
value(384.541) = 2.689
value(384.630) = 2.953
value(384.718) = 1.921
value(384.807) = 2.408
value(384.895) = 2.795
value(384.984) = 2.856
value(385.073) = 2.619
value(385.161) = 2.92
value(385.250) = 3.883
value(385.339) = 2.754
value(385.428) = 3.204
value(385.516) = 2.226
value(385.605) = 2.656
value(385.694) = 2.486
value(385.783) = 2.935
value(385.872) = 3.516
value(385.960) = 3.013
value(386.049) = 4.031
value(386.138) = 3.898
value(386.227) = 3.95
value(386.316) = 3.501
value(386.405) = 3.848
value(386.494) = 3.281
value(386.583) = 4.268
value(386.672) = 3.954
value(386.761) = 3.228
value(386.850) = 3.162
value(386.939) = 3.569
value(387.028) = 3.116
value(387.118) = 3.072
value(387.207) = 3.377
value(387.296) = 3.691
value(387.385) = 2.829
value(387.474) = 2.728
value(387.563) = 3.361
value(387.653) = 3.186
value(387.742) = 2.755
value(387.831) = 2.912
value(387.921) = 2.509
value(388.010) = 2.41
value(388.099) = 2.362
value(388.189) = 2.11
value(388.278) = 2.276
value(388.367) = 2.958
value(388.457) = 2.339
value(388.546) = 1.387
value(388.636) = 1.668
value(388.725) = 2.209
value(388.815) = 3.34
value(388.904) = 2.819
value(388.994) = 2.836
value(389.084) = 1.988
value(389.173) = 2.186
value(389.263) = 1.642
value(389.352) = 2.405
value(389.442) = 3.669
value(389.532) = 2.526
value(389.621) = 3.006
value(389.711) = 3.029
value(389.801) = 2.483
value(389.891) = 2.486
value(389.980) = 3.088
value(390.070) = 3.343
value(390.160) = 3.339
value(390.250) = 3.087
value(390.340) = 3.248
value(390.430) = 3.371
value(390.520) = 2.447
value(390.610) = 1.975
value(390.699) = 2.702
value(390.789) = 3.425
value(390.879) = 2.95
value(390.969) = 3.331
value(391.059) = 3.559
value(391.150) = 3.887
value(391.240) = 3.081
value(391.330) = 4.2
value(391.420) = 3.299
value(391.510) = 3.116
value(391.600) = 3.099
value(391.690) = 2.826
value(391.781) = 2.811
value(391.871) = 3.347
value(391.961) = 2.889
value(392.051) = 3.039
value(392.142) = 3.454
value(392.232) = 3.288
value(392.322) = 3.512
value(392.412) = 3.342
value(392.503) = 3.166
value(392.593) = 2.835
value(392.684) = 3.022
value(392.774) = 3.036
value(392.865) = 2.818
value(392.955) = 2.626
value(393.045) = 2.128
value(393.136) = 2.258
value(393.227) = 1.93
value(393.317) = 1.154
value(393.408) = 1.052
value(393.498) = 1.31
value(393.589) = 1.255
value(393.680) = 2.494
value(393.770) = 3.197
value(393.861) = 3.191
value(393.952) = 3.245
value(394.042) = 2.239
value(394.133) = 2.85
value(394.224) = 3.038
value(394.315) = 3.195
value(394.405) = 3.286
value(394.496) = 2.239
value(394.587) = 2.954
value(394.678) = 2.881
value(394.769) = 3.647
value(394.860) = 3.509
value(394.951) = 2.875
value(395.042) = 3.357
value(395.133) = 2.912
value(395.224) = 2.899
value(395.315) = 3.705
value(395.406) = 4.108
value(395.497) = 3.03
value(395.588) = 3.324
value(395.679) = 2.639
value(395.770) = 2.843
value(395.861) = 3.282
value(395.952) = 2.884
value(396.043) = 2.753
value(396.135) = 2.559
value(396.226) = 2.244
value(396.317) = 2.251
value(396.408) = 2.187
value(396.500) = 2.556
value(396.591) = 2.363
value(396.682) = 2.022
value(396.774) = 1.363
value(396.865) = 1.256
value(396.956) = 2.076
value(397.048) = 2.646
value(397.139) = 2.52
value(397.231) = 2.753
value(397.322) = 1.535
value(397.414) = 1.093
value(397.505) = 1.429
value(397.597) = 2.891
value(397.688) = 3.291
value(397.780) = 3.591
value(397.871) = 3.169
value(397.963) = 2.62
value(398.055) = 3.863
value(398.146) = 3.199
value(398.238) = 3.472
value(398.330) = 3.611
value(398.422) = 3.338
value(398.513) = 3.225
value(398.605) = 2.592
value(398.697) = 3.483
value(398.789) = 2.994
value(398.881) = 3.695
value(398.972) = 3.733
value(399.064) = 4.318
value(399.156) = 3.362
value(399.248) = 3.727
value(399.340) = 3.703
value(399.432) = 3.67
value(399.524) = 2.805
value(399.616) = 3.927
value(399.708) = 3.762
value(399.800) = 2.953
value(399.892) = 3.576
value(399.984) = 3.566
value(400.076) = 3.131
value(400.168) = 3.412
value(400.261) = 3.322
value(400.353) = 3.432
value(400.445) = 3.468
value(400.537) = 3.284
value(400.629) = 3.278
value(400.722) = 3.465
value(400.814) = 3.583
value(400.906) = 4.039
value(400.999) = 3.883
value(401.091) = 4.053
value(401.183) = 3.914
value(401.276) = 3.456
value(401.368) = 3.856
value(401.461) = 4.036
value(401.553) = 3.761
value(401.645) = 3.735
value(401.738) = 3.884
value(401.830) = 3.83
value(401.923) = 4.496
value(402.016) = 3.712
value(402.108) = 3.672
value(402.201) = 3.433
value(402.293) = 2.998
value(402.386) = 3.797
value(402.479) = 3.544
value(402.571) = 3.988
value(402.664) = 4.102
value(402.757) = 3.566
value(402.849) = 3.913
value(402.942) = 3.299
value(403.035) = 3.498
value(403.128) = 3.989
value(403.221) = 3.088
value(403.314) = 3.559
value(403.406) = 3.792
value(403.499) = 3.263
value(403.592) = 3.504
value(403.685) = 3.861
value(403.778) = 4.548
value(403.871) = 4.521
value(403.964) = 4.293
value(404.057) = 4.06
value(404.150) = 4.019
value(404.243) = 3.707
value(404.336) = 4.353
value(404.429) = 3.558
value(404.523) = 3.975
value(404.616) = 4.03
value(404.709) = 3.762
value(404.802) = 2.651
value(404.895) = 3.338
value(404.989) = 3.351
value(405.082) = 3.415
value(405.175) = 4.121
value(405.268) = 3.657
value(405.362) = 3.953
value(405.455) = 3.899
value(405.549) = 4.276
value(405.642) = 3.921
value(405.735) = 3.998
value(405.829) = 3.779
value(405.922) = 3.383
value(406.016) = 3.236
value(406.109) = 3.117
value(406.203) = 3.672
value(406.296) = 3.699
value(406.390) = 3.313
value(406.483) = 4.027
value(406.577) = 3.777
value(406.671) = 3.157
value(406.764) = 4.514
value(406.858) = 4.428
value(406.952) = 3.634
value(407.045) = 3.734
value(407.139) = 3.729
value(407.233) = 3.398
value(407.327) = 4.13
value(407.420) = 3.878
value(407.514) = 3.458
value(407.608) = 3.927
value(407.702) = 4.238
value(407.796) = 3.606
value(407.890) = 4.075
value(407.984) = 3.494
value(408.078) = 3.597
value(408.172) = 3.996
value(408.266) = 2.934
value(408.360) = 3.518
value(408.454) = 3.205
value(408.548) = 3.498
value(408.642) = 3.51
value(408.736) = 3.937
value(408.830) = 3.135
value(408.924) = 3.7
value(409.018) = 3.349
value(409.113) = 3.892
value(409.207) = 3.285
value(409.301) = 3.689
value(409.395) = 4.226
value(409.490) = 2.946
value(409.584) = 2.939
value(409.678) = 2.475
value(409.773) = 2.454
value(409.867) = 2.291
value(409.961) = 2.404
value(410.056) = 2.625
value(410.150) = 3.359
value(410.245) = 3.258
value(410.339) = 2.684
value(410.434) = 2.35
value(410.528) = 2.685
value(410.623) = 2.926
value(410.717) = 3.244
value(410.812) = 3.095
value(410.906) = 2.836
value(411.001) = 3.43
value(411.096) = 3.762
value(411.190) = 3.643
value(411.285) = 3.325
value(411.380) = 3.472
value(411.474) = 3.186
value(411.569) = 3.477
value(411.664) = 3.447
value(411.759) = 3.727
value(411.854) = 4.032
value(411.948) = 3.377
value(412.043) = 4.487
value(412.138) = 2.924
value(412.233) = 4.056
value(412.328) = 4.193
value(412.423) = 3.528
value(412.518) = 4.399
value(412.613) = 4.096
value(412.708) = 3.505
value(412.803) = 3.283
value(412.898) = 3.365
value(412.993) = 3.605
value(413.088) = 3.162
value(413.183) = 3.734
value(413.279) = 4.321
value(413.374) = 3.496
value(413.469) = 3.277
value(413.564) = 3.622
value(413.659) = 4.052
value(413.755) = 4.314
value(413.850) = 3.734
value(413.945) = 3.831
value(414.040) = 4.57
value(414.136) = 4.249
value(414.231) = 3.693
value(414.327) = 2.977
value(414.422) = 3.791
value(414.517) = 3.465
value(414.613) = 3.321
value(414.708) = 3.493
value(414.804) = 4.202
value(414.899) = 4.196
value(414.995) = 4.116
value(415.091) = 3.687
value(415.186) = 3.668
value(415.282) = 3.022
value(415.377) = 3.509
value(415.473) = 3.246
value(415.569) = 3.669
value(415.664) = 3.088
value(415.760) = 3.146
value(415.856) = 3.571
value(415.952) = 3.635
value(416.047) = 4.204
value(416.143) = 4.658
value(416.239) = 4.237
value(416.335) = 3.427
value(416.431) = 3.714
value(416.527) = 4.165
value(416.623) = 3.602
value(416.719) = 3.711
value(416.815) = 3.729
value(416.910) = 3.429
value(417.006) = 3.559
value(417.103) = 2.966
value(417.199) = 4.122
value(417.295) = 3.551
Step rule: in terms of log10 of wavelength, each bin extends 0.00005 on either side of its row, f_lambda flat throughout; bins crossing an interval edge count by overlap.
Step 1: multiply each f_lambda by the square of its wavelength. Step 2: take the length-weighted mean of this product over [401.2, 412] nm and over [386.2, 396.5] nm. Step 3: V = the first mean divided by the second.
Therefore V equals 1.34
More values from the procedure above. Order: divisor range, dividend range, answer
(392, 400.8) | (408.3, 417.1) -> 1.31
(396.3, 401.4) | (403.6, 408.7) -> 1.25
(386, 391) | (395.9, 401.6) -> 1.11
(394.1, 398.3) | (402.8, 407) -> 1.42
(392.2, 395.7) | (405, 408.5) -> 1.41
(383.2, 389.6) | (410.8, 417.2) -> 1.55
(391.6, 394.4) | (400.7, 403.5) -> 1.45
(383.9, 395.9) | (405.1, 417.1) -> 1.38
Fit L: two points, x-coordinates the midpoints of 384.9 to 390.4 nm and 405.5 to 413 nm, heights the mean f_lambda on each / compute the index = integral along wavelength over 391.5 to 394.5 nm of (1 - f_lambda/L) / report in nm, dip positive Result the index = 0.35 nm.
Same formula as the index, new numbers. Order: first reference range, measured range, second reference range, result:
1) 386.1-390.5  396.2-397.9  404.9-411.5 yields 0.48 nm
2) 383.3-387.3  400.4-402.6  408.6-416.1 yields -0.33 nm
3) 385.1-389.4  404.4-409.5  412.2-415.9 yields -0.26 nm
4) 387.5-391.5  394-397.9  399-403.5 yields 0.66 nm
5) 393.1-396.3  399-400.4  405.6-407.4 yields -0.16 nm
